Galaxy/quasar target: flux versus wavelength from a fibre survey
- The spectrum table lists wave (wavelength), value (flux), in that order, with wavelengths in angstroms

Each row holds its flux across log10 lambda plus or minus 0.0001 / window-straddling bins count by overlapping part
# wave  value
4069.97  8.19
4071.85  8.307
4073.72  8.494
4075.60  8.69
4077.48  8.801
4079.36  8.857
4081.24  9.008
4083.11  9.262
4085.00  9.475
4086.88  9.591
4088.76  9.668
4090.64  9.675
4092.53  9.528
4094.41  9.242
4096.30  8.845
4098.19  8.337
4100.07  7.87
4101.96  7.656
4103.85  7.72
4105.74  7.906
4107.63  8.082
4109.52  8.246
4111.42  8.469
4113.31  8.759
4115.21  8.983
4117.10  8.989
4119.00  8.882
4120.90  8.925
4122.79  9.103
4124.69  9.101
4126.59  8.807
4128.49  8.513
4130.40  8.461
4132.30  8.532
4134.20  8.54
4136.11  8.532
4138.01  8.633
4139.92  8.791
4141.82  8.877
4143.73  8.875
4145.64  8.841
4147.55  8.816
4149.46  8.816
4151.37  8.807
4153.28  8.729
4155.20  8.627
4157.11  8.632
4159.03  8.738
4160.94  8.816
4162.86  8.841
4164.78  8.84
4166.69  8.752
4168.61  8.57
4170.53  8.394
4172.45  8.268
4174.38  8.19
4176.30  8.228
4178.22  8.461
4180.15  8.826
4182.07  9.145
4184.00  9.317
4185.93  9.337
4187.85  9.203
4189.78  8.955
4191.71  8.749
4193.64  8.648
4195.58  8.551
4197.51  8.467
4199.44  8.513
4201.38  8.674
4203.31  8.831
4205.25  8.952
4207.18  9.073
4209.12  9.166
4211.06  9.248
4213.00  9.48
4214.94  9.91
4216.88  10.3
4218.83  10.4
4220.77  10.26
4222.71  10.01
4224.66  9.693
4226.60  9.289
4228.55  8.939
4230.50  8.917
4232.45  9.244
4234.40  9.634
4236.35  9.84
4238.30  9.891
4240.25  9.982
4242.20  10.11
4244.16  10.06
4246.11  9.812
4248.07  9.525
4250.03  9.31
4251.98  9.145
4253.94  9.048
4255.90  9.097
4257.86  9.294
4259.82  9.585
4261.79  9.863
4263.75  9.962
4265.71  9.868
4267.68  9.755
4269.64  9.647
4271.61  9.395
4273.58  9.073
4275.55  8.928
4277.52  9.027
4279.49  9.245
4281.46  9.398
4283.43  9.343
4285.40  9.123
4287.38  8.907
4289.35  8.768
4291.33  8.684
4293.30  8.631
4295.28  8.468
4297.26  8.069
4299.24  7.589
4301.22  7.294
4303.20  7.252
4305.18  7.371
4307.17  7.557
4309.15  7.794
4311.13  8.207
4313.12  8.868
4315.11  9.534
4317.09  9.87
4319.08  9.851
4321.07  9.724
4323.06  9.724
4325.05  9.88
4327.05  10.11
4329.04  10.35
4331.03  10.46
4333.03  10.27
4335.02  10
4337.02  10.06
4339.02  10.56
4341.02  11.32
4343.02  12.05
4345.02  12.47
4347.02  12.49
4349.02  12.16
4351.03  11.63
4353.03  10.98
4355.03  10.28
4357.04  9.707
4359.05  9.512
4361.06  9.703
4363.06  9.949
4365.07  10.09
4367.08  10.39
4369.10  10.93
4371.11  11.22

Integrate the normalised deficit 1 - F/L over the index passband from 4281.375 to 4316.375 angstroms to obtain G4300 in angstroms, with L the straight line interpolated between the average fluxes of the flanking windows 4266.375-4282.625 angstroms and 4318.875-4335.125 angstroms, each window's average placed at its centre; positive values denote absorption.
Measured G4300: 4.7 angstroms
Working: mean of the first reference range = 9.32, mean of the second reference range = 10.1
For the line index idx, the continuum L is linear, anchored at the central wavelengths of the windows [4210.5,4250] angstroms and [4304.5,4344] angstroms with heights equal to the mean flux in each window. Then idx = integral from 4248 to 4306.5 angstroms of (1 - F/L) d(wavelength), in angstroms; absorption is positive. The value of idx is 4.7 angstroms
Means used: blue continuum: 9.72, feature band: 8.94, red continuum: 9.7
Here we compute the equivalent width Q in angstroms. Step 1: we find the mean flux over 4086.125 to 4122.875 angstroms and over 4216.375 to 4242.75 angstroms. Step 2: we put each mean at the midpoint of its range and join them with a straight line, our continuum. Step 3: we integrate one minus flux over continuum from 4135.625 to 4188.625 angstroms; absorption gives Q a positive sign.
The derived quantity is 2.5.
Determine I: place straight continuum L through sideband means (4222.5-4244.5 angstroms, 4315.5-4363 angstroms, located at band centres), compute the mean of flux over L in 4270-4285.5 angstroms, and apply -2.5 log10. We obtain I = 0.09 mag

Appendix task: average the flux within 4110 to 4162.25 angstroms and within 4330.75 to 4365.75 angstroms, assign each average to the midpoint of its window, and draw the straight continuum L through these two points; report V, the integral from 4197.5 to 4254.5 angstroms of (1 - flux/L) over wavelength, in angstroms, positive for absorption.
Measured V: 0.8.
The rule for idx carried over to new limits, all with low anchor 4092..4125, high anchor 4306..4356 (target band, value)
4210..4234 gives -0.6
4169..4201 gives 1.6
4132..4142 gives 0.2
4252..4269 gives 0.3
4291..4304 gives 2.6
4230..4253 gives -0.2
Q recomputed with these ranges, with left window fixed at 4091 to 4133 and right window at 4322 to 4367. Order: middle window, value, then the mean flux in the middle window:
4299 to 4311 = 3.2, 7.53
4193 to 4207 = 1.0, 8.69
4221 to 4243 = 0.1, 9.62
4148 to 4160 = 0.3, 8.73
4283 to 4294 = 1.3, 8.9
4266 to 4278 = 0.8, 9.34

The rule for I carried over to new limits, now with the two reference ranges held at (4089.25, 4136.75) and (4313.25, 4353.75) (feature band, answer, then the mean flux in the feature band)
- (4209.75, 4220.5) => -0.03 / 9.87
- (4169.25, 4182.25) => 0.09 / 8.46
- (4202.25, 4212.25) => 0.05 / 9.06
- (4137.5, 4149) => 0.01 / 8.81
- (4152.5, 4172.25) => 0.05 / 8.68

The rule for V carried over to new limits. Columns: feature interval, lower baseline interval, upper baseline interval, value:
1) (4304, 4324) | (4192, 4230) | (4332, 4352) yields 3.7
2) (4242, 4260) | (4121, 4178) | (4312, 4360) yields 0.4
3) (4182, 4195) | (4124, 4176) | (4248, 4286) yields -0.2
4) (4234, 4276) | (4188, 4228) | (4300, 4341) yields -1.5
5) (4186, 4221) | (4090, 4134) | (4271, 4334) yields -1.5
